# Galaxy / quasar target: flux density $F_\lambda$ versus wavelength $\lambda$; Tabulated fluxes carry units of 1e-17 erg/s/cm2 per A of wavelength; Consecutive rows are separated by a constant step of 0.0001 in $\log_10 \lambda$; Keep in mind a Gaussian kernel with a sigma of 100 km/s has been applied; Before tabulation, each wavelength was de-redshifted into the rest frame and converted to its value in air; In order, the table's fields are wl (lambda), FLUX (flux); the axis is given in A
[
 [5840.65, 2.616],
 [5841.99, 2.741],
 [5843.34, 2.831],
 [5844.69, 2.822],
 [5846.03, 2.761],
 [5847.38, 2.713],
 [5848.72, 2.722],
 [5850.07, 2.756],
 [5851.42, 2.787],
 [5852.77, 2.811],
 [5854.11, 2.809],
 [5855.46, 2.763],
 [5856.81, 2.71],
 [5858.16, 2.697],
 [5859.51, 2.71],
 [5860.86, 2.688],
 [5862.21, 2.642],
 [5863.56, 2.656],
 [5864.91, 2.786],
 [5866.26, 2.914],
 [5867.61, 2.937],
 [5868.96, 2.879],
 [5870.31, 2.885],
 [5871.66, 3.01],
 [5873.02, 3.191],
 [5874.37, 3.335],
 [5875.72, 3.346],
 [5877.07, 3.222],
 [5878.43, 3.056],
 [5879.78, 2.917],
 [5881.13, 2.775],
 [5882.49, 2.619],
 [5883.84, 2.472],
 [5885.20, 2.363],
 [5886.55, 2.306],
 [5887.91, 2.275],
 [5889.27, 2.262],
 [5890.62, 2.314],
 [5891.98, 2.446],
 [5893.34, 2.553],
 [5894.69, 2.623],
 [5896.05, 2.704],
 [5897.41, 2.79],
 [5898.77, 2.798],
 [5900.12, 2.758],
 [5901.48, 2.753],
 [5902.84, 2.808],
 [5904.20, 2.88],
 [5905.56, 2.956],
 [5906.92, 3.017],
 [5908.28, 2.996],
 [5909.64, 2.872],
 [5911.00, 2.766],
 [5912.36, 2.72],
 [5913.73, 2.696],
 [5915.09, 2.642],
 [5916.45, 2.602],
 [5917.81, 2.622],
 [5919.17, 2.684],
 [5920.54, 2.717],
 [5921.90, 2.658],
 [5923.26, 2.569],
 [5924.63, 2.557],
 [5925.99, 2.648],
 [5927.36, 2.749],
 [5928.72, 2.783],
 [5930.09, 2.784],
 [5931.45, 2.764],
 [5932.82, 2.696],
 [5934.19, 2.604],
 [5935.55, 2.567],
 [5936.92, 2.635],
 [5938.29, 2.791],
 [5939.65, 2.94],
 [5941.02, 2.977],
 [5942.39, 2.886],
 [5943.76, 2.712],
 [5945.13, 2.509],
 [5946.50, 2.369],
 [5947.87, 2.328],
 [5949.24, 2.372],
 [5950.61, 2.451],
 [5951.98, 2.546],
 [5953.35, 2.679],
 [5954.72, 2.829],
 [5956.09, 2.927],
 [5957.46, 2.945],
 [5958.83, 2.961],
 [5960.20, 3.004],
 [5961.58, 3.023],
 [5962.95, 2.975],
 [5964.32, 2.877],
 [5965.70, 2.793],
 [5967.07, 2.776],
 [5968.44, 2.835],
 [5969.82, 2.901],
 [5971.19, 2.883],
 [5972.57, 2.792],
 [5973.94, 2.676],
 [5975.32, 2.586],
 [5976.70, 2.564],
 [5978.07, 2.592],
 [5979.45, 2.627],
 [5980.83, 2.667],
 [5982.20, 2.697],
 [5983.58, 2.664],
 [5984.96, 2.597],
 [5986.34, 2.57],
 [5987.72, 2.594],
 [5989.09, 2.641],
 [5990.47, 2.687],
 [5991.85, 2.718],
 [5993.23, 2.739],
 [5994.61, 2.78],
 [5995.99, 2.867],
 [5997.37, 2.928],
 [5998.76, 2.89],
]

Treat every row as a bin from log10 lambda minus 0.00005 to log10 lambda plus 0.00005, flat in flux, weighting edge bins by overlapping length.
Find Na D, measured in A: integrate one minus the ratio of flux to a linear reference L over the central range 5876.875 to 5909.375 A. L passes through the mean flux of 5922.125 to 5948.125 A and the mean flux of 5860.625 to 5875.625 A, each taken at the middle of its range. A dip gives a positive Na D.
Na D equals 1.66 A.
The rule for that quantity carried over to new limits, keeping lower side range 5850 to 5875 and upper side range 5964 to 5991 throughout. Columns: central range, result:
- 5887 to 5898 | 1.2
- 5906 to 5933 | 0.4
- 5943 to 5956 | 0.9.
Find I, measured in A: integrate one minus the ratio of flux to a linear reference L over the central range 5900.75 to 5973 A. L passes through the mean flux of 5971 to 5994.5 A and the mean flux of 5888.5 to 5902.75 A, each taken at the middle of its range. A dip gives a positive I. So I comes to -3.2 A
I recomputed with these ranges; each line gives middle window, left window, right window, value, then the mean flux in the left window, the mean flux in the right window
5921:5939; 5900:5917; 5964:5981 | 0.7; 2.81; 2.73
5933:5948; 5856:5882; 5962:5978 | 0.8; 2.91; 2.78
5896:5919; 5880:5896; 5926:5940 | -1.8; 2.48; 2.72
